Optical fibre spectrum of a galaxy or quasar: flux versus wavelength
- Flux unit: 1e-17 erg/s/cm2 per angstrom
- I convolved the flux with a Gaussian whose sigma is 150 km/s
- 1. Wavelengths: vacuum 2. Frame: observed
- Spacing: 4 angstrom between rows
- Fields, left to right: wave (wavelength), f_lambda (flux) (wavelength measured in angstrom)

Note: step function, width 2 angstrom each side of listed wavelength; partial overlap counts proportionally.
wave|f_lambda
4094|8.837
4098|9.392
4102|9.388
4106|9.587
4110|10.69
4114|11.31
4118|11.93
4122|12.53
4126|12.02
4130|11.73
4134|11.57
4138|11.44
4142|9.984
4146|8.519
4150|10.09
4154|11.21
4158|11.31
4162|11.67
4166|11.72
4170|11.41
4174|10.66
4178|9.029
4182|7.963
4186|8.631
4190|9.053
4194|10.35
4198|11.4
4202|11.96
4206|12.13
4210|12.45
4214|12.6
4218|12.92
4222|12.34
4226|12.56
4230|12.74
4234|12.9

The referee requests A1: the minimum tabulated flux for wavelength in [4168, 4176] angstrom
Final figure 10.66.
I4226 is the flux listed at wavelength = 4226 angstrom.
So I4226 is 12.56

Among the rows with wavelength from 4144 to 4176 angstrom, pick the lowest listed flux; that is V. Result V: 8.519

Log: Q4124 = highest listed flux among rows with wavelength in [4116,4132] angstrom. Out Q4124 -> 12.53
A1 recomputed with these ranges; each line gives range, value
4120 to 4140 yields 11.44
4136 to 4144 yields 9.984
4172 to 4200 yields 7.963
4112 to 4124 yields 11.31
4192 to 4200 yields 10.35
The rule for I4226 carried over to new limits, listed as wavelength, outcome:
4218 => 12.92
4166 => 11.72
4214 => 12.6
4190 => 9.053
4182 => 7.963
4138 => 11.44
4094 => 8.837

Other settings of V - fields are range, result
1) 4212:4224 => 12.34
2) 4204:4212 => 12.13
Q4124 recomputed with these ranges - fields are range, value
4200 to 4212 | 12.45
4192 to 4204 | 11.96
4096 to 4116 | 11.31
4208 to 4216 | 12.6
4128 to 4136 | 11.73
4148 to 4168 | 11.72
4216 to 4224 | 12.92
